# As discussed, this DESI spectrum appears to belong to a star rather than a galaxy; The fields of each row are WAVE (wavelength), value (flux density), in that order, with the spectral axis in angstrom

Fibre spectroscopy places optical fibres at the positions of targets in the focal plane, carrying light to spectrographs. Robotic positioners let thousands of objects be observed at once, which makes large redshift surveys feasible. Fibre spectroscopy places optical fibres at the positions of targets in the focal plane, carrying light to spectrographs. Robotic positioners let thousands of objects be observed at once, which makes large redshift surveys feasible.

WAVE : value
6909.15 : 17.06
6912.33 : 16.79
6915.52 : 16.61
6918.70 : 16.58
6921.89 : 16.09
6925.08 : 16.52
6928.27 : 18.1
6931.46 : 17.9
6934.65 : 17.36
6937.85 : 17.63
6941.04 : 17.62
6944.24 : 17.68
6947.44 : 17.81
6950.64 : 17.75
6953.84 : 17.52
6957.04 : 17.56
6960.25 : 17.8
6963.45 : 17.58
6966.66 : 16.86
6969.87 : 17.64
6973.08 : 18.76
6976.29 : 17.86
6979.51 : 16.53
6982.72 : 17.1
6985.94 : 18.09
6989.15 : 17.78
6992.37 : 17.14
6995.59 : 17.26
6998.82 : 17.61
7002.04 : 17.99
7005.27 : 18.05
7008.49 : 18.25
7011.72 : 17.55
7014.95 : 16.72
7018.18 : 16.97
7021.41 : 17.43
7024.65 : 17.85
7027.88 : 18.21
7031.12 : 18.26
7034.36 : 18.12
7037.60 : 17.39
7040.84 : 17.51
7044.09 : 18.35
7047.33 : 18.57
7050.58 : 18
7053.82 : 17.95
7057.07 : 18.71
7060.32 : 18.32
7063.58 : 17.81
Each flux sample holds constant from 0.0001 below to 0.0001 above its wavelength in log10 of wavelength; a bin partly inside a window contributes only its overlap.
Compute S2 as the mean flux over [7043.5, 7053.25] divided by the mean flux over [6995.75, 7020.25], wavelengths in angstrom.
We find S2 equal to 1.04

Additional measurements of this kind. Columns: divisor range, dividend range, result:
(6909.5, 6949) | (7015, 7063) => 1.04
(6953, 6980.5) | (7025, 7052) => 1.03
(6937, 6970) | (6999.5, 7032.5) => 1.01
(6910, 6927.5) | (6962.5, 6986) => 1.05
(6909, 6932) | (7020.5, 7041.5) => 1.06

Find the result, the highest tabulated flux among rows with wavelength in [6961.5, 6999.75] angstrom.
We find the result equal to 18.76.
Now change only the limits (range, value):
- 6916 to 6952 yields 18.1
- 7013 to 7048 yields 18.57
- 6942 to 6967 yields 17.81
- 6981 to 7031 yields 18.25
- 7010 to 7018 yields 17.55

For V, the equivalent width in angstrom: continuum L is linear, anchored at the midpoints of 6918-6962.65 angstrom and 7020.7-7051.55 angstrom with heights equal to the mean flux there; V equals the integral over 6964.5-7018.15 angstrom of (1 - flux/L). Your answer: 0.52 angstrom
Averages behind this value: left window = 17.4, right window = 18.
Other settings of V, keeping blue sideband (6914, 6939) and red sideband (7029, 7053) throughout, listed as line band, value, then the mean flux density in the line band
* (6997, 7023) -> 0.3 angstrom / 17.6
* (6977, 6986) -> 0.2 angstrom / 17.1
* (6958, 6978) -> -0.4 angstrom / 17.7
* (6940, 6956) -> -0.4 angstrom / 17.7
